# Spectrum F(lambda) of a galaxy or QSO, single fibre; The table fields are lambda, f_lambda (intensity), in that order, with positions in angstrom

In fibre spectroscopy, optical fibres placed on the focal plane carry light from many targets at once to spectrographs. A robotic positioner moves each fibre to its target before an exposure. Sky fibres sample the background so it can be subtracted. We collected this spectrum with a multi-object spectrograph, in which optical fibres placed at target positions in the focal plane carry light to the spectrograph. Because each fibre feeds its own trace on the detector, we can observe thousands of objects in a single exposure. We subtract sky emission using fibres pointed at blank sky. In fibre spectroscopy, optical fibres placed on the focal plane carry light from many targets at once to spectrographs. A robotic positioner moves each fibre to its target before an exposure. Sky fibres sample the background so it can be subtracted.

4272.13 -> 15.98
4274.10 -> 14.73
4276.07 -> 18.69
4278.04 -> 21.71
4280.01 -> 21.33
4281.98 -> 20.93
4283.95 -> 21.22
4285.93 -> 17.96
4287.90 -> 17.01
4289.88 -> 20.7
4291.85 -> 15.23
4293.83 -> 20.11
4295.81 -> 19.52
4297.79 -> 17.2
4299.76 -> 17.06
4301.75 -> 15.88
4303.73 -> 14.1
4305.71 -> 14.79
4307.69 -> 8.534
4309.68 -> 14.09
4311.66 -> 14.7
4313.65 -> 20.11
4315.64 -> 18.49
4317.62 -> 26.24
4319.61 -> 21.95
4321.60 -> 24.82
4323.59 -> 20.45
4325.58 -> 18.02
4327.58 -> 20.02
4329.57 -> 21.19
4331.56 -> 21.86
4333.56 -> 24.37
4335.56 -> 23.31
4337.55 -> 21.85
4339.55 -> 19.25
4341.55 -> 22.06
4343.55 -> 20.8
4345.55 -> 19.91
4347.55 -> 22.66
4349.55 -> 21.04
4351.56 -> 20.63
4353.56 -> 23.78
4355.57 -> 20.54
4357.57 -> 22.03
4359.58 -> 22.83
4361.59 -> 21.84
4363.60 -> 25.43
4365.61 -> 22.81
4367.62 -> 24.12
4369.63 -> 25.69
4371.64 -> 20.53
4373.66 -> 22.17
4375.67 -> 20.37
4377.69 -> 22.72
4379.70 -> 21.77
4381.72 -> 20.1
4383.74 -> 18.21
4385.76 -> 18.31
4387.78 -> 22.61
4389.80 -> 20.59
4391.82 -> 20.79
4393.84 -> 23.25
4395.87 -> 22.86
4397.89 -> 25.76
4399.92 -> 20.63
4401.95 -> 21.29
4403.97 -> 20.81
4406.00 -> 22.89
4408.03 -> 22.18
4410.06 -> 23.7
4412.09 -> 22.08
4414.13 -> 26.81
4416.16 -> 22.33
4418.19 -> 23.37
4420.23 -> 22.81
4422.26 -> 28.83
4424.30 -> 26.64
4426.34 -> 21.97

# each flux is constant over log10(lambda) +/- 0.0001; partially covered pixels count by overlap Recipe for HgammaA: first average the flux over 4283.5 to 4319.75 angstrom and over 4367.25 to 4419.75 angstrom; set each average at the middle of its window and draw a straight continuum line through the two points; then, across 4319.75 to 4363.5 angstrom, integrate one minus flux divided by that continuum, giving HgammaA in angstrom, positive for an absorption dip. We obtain -4.9 angstrom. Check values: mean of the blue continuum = 17.5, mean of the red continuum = 22.1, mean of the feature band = 21.7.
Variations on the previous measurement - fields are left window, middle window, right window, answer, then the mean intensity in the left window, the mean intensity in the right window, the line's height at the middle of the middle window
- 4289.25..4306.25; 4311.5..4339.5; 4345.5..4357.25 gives -2.76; 17.2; 21.6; 19.5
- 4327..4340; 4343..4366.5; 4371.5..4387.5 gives -0.86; 21.9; 20.6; 21.3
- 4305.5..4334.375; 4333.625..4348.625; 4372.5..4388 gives -1.31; 19.4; 20.7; 19.9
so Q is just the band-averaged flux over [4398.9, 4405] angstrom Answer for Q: 20.9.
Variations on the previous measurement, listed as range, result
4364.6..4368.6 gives 23.5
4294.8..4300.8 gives 17.9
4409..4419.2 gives 23.7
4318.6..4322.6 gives 23.4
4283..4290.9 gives 19.2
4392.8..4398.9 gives 23.9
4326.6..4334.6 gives 21.9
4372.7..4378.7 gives 21.8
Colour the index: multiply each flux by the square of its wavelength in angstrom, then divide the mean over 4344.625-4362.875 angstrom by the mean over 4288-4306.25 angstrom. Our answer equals 1.30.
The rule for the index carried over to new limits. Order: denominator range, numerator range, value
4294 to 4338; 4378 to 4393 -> 1.11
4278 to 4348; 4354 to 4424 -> 1.20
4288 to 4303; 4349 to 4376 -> 1.30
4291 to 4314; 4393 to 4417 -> 1.52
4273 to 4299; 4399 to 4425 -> 1.31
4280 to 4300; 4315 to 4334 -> 1.17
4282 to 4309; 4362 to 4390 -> 1.34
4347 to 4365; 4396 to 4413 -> 1.03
